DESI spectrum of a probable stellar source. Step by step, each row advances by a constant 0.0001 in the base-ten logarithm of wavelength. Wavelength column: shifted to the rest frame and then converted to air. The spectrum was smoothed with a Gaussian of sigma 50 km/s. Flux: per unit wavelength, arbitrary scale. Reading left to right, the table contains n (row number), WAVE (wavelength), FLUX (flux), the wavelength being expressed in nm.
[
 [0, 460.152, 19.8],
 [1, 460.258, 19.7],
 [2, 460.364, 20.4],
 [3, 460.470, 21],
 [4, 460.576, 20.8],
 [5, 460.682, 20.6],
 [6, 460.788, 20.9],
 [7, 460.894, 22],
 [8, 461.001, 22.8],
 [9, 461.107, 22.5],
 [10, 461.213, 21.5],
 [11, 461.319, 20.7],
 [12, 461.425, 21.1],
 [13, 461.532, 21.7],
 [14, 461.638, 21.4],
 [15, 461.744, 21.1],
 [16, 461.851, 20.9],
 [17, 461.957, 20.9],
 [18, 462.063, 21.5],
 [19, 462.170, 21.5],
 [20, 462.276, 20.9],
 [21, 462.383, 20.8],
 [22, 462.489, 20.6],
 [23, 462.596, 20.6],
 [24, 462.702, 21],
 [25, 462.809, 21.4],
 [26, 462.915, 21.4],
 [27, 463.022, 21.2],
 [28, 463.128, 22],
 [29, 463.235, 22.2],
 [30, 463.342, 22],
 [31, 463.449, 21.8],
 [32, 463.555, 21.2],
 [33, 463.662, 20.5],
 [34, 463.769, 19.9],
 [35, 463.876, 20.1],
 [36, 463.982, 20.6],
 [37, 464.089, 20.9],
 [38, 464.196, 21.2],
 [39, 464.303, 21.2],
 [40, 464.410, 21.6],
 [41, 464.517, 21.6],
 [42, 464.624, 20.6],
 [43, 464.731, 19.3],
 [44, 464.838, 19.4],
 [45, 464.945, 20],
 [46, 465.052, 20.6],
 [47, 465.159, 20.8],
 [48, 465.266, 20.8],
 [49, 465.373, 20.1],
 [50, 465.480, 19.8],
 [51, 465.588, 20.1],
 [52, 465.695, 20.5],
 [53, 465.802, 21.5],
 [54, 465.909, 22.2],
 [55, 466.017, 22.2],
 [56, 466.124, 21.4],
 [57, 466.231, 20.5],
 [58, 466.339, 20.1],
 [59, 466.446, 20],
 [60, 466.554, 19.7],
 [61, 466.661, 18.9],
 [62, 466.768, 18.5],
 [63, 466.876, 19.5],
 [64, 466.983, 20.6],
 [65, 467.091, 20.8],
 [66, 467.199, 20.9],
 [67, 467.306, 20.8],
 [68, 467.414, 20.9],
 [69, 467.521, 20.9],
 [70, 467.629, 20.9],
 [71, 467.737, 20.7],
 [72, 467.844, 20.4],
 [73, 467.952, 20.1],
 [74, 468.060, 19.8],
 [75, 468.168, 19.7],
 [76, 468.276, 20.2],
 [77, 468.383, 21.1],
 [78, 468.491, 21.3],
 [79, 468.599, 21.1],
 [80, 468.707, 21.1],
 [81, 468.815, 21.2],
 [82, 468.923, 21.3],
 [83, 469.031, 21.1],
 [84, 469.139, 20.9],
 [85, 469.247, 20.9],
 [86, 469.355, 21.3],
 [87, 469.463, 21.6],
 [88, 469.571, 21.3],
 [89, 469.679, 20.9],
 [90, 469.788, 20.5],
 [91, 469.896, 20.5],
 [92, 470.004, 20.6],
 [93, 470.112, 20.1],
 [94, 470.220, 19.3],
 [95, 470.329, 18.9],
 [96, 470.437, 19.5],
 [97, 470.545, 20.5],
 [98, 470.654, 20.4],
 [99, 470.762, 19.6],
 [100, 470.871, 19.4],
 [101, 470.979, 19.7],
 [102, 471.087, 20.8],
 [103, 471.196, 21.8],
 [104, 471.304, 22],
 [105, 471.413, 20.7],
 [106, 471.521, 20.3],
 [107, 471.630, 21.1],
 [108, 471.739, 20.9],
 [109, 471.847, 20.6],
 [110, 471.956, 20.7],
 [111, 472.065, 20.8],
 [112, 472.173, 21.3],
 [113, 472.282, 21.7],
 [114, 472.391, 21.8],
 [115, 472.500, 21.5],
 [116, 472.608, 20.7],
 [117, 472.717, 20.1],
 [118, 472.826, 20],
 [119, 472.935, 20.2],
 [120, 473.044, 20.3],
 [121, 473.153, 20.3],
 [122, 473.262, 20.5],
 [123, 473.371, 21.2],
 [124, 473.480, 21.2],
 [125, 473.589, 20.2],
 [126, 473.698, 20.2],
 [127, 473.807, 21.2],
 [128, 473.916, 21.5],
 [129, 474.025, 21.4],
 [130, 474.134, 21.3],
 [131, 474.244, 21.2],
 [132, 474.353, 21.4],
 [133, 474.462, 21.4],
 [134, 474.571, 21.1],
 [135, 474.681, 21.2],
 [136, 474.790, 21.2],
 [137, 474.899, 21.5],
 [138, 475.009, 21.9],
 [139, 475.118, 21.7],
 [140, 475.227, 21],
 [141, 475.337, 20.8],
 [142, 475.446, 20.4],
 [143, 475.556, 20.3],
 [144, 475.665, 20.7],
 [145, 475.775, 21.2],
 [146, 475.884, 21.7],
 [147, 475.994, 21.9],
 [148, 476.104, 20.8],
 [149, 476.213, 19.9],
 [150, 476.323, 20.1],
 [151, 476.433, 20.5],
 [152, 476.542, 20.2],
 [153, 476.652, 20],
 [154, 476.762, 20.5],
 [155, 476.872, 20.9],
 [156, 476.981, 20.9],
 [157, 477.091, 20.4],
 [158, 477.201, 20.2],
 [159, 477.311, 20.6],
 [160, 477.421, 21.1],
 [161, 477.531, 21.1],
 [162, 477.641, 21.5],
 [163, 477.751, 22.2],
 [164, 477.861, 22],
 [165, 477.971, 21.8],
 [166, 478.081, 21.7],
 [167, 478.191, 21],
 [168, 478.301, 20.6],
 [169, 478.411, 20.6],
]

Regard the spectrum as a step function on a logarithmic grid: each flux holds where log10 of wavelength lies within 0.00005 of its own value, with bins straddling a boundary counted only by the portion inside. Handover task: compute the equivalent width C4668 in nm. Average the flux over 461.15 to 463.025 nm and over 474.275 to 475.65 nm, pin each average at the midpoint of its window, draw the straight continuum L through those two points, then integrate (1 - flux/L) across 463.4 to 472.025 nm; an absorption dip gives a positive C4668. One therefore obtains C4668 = 0.227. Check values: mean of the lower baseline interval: 21.1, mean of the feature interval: 20.6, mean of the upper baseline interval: 21.2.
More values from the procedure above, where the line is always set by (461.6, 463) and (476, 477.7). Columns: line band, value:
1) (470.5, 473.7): 0.012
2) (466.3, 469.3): 0.060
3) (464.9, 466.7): 0.035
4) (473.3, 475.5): -0.048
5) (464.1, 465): 0.016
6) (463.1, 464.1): -0.003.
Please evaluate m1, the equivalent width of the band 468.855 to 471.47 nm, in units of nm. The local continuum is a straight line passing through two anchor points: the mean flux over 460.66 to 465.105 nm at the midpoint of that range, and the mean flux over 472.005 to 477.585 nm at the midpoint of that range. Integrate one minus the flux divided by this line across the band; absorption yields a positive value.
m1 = 0.05 nm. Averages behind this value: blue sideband 21.1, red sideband 20.9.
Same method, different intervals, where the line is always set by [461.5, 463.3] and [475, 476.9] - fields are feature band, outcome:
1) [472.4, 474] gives 0.013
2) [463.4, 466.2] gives 0.053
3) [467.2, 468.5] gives 0.031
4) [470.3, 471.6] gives 0.038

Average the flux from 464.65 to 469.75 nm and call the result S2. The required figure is 20.6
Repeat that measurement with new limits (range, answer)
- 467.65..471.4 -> 20.6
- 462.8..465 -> 21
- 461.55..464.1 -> 21.1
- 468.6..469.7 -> 21.2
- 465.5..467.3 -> 20.5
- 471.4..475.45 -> 21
